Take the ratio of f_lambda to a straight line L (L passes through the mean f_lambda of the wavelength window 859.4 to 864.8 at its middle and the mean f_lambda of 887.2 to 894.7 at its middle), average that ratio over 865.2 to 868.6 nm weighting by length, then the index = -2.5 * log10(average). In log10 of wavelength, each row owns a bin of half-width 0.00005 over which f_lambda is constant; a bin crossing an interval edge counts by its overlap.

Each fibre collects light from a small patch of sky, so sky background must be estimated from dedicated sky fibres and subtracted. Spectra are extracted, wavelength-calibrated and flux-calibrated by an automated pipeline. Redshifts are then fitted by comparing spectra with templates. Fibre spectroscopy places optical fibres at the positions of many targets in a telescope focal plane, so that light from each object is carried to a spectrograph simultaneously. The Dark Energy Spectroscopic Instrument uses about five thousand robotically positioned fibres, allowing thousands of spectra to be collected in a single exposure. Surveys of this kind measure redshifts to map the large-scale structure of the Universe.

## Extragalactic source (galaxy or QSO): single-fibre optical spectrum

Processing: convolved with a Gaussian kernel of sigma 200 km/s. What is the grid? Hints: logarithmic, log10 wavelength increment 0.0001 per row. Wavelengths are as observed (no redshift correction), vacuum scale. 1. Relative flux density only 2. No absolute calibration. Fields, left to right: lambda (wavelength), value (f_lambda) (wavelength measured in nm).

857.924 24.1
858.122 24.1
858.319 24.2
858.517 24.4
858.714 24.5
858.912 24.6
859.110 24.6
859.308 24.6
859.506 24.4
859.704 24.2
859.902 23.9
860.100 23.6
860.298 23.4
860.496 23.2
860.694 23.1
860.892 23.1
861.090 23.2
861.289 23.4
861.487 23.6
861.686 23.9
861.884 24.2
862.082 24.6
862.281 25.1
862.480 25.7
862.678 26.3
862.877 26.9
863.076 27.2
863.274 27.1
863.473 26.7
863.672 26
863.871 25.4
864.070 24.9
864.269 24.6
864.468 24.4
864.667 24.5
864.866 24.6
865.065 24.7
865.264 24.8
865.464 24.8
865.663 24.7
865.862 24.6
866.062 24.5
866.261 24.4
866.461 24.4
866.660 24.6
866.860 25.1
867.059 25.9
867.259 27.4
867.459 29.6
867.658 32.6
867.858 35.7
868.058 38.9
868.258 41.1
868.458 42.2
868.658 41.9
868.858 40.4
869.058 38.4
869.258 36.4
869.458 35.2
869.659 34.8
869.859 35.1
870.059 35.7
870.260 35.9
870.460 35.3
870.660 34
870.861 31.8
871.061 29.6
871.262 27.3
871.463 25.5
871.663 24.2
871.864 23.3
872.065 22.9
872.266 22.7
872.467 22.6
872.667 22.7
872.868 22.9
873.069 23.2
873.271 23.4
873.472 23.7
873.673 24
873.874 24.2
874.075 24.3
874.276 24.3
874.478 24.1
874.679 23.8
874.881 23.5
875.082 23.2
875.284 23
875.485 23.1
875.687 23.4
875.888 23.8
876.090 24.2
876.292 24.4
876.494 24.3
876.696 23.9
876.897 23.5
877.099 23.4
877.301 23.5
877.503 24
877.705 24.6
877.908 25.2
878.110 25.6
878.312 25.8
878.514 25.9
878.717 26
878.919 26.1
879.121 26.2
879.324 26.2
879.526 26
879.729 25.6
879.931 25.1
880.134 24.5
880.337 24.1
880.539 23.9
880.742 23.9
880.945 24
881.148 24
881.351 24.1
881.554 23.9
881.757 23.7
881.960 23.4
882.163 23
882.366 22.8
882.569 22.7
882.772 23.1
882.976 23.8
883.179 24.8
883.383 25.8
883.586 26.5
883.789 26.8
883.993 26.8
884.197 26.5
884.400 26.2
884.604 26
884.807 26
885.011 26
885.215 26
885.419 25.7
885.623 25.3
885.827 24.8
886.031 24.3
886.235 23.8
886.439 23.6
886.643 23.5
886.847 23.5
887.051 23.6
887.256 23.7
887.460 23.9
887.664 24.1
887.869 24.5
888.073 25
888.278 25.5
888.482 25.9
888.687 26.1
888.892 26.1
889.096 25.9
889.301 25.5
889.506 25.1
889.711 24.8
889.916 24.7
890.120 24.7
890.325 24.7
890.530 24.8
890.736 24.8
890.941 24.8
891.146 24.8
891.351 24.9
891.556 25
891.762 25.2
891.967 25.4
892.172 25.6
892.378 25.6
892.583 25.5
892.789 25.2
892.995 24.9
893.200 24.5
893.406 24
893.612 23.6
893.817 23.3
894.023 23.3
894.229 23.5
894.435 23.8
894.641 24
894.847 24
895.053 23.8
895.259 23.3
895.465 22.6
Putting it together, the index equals -0.19 mag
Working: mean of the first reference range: 24.7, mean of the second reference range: 24.8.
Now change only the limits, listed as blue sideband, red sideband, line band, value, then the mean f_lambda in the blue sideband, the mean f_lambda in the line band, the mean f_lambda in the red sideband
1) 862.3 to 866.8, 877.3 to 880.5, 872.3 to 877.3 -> 0.07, 25.3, 23.6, 25.3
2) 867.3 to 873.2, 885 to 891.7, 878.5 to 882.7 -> 0.14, 31.7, 24.5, 24.8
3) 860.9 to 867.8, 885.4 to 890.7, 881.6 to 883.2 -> 0.07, 25.5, 23.4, 24.7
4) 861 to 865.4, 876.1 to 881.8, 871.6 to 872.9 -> 0.08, 25.1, 23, 24.7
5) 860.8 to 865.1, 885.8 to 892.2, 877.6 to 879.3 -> -0.04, 25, 25.7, 24.8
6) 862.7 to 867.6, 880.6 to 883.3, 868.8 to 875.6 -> -0.12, 25.6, 27.7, 23.6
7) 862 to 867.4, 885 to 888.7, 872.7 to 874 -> 0.07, 25.4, 23.5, 24.6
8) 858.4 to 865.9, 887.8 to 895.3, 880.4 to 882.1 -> 0.04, 24.7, 23.9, 24.8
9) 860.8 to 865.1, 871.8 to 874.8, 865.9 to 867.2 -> -0.02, 25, 24.9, 23.5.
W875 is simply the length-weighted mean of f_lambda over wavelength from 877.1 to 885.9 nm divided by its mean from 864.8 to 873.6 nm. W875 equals 0.85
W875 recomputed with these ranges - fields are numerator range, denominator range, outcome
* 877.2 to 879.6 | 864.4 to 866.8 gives 1.03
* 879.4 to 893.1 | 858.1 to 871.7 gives 0.89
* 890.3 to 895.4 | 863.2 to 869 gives 0.85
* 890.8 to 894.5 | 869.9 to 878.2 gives 0.97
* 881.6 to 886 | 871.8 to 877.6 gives 1.06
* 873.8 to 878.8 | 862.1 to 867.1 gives 0.96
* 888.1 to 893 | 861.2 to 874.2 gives 0.90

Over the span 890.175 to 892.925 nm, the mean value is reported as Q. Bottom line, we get 25.1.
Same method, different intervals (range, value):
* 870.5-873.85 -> 25.4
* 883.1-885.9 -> 26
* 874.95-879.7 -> 24.6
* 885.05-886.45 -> 24.9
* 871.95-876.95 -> 23.6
